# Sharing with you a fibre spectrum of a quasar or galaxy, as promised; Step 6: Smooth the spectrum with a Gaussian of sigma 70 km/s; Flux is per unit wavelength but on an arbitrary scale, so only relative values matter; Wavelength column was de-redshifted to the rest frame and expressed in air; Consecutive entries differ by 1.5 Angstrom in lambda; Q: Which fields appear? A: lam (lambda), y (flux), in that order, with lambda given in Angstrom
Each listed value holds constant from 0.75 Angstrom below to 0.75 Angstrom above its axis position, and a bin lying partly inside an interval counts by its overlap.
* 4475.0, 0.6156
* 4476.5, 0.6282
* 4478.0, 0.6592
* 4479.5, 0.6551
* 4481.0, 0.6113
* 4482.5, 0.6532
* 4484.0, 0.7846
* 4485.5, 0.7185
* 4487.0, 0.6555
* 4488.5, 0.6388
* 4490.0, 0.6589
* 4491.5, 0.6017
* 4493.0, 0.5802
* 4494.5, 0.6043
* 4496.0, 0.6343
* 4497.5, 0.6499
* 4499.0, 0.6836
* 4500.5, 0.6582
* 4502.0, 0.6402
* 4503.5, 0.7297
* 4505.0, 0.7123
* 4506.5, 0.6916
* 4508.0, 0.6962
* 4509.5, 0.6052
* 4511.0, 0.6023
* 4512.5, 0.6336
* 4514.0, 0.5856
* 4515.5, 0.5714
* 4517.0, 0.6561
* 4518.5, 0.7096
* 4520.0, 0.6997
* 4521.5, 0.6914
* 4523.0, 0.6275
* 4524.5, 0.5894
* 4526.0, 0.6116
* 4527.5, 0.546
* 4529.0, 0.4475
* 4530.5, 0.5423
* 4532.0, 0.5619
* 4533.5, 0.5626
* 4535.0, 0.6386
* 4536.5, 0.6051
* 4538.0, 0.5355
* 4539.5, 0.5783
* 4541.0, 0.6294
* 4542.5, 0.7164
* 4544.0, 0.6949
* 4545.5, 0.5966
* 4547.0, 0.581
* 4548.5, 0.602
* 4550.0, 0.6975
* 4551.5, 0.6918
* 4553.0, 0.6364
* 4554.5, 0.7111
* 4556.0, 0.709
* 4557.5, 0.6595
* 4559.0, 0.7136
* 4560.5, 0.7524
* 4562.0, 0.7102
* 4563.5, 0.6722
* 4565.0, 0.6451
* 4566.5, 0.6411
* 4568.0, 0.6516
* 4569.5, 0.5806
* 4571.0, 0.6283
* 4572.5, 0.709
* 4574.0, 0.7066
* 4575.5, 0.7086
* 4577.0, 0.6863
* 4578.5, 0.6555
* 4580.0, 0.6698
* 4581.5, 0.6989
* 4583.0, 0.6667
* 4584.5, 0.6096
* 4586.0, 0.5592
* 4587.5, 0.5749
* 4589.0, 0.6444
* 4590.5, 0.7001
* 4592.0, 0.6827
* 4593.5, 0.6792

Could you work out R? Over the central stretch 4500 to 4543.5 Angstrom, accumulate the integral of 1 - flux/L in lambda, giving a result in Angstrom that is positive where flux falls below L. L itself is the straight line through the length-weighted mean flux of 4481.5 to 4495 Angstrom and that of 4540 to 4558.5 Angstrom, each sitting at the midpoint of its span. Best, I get 2.27 Angstrom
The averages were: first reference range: 0.655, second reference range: 0.66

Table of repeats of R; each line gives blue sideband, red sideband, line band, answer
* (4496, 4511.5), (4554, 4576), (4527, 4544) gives 2.2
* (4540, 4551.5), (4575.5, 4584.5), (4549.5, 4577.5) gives -0.8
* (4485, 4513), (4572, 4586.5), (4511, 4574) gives 2.4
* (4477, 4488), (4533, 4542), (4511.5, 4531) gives 0.3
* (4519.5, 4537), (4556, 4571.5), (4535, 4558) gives -0.4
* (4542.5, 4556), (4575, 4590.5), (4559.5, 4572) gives -0.2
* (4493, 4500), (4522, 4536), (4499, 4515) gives -1.0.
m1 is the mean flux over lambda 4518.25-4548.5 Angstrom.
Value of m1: 0.606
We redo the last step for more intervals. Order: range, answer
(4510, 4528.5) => 0.624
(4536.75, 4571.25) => 0.653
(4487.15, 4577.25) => 0.642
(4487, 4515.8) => 0.642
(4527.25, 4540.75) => 0.561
